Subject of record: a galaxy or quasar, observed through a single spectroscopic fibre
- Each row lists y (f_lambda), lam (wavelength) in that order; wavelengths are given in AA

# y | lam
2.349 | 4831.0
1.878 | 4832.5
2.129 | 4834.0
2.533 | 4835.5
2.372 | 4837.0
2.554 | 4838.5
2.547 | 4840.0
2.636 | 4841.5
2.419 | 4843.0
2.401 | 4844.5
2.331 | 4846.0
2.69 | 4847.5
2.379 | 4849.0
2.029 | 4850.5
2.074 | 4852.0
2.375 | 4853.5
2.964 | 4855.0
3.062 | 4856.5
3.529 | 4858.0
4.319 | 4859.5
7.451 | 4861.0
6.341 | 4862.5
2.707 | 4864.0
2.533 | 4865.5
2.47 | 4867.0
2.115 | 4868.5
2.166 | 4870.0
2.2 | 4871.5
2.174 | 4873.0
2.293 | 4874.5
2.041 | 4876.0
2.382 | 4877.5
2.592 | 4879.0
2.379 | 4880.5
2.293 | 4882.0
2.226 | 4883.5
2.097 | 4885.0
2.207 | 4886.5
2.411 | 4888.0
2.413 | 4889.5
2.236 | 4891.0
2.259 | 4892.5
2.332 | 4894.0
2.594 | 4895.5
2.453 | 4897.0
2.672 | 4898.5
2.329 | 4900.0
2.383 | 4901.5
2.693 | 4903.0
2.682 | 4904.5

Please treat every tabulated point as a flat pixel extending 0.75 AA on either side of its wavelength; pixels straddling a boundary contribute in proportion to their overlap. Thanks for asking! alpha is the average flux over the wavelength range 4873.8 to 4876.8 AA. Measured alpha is 2.17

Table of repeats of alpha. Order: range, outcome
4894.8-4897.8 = 2.52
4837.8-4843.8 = 2.54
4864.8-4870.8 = 2.32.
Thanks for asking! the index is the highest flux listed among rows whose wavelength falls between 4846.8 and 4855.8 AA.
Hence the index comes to 2.964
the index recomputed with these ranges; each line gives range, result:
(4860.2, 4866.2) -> 7.451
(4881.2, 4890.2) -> 2.413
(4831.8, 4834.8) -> 2.129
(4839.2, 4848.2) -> 2.69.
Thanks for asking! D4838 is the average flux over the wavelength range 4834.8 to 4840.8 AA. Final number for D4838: 2.5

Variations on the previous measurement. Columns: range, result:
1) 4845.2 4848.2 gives 2.51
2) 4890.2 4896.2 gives 2.35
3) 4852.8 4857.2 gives 2.8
